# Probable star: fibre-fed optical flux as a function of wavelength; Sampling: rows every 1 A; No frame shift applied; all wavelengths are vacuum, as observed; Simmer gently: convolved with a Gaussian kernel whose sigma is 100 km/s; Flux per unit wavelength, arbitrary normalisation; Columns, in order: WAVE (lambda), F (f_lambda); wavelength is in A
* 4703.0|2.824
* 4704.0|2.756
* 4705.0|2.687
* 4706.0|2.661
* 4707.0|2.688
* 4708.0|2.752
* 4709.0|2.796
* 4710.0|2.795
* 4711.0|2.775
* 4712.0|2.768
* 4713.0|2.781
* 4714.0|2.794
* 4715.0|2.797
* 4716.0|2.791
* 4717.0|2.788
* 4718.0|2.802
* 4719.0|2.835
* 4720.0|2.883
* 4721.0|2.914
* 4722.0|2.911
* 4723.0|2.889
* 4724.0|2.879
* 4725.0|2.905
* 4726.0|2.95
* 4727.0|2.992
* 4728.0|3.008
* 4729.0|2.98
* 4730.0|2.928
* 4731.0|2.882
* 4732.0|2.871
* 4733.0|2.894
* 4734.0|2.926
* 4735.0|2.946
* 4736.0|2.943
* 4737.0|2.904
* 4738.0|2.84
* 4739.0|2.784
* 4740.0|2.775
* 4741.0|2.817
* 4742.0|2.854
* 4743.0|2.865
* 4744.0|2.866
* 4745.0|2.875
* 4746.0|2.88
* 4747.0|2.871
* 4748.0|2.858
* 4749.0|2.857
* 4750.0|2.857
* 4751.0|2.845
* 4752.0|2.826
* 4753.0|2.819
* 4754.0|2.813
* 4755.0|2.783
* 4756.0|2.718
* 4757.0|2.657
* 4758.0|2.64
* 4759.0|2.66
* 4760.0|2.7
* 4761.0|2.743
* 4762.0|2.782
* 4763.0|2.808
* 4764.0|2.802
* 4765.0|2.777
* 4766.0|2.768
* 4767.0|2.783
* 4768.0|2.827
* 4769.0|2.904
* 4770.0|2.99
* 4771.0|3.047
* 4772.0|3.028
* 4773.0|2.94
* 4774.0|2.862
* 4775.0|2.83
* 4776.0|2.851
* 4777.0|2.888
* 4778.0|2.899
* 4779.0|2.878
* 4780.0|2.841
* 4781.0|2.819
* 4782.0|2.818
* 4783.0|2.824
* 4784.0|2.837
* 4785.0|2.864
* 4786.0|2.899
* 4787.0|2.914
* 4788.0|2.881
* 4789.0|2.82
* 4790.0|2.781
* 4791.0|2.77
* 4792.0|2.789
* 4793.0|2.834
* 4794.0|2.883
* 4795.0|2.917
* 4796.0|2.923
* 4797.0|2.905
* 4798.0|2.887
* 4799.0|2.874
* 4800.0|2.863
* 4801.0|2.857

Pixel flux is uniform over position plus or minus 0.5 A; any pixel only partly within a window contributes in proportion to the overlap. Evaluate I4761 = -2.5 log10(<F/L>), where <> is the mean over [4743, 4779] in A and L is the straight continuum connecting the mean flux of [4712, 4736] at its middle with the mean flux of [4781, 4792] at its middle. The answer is 0.009 mag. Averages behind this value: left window 2.88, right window 2.84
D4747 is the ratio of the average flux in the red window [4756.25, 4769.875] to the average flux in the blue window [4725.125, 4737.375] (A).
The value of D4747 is 0.9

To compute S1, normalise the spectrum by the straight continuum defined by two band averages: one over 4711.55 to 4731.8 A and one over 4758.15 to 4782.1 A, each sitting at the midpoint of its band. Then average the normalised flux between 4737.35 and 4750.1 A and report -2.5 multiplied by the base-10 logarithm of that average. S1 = 0.00 mag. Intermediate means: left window 2.87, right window 2.84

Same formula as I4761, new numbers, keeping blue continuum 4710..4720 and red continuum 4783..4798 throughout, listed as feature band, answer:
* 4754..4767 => 0.04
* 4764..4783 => -0.01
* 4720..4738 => -0.04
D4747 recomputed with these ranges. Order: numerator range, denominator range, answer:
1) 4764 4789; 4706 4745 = 1.01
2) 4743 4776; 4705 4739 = 0.99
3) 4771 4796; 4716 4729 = 0.99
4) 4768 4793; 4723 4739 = 0.98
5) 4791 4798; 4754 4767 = 1.05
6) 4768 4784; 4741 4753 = 1.01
